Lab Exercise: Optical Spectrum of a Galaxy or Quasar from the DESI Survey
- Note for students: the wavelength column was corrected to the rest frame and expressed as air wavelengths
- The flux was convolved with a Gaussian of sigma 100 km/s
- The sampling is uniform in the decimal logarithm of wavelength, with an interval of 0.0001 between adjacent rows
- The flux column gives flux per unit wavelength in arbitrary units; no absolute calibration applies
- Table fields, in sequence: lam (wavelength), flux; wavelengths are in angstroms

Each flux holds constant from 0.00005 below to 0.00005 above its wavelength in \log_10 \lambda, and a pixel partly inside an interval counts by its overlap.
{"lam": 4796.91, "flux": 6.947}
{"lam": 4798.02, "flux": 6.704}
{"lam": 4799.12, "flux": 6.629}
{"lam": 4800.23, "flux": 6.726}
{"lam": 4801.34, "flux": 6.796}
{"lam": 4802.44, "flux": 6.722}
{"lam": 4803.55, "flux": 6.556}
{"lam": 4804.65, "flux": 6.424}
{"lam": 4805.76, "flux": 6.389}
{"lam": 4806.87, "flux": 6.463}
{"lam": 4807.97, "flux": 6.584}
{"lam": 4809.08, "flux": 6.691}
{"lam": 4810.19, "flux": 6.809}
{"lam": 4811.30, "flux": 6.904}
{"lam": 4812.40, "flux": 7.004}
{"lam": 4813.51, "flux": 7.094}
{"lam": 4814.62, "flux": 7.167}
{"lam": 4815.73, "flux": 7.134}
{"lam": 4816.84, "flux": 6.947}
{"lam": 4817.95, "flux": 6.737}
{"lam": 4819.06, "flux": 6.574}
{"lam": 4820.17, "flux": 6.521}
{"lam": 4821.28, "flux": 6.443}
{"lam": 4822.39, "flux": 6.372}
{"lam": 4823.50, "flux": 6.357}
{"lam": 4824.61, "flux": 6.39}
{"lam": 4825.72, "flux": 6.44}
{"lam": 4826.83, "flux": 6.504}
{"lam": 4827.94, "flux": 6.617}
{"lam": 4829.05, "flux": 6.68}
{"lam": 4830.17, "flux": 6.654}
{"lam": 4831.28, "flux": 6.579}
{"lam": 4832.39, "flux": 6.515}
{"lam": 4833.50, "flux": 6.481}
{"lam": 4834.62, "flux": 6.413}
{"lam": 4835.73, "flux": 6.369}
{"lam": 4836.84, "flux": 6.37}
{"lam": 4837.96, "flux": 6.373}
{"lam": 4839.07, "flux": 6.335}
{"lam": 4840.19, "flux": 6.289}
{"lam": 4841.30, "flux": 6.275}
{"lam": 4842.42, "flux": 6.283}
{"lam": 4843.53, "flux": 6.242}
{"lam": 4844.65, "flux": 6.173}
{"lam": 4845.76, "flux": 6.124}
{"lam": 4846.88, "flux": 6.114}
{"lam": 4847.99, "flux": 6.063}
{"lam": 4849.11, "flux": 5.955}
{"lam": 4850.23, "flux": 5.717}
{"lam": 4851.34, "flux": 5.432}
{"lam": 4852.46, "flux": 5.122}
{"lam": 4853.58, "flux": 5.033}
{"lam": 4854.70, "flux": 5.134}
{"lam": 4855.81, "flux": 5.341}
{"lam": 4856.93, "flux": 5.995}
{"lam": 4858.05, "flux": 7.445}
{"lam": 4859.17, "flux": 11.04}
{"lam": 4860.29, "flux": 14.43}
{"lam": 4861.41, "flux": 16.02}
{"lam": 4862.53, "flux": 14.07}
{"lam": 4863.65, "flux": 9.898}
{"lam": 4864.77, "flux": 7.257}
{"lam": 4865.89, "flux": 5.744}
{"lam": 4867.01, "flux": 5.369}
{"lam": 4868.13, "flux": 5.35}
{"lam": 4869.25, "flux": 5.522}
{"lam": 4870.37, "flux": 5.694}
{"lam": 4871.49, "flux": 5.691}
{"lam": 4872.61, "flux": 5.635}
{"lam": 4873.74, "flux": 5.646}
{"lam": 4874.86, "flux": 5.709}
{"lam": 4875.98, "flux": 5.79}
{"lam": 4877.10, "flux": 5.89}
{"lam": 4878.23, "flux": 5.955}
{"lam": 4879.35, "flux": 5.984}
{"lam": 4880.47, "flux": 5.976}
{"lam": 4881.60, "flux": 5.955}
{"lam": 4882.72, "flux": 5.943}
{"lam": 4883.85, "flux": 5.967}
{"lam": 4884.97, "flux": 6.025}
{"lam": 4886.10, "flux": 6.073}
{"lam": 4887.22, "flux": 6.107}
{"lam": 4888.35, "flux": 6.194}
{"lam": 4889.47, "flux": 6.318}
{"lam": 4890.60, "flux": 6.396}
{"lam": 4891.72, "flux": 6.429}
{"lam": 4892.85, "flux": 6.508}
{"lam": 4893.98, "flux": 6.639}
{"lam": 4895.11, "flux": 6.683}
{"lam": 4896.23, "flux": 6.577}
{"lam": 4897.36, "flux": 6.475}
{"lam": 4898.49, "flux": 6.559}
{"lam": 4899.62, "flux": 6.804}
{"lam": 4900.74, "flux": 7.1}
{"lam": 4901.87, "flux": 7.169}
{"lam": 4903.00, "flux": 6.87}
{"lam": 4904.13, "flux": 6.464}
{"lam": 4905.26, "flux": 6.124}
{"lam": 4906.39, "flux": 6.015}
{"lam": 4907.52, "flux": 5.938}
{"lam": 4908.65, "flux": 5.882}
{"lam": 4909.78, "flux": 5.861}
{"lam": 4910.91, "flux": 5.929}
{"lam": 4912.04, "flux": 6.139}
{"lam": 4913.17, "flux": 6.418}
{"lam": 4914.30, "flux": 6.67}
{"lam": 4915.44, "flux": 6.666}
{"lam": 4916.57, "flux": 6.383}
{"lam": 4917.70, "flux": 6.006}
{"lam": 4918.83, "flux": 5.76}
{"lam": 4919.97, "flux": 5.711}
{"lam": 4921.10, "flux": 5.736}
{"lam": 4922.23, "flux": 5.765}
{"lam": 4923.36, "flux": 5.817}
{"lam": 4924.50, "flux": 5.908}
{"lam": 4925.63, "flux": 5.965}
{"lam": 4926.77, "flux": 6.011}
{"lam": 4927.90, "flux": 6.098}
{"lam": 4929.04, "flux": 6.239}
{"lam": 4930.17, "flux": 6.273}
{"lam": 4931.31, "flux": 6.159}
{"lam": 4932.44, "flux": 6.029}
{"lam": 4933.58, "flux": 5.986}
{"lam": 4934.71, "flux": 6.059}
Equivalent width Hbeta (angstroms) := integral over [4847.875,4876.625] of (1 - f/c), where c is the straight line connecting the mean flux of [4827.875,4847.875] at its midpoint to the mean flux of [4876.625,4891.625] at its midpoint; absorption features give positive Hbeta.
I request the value -4.4 angstroms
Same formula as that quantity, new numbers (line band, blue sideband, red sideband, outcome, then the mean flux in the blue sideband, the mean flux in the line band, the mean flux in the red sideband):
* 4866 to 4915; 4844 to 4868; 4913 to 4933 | 4.5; 7.55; 6.15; 6.08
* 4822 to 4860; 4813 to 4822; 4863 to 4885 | 0.7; 6.81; 6.39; 6.08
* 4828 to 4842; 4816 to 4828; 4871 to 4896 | 0.0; 6.55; 6.45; 6.08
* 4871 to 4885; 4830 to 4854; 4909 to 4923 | 0.6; 6.13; 5.85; 6.08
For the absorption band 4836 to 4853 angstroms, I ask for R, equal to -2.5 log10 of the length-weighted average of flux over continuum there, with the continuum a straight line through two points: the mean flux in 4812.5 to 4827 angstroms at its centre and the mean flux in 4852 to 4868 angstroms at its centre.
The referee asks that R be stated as 0.26 mag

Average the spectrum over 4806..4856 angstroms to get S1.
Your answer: 6.36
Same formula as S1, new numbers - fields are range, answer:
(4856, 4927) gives 6.69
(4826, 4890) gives 6.66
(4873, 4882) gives 5.85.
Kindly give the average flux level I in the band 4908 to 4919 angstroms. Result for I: 6.19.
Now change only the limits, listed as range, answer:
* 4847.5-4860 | 6.38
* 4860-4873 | 8.3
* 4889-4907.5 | 6.55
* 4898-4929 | 6.21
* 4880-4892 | 6.12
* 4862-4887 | 6.4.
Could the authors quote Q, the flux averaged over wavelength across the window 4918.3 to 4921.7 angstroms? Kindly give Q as 5.73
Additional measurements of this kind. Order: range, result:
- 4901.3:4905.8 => 6.65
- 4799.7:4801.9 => 6.76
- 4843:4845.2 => 6.19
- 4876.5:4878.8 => 5.92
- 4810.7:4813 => 6.97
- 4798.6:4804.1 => 6.68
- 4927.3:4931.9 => 6.2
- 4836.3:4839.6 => 6.36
